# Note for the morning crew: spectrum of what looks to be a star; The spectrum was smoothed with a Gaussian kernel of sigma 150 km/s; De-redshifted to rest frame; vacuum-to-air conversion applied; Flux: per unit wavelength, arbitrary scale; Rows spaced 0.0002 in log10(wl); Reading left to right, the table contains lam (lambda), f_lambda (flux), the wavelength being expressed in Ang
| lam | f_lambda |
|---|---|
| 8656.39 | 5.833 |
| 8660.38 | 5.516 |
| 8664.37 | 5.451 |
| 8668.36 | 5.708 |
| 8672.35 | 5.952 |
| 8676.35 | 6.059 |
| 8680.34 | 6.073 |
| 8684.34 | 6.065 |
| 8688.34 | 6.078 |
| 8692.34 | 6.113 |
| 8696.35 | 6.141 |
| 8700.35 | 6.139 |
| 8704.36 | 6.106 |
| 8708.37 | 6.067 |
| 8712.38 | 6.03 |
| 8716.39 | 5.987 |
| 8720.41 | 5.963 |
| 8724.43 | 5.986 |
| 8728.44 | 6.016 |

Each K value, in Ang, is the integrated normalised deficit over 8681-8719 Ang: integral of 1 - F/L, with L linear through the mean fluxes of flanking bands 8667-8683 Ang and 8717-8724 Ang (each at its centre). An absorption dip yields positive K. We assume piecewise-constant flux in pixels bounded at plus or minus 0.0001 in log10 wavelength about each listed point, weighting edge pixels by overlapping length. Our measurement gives -0.7 Ang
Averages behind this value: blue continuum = 5.96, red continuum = 5.97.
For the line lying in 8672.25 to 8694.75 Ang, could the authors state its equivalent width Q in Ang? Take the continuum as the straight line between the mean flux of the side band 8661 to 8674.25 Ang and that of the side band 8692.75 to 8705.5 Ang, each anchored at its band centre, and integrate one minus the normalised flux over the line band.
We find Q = -0.6 Ang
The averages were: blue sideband 5.68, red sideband 6.13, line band 6.07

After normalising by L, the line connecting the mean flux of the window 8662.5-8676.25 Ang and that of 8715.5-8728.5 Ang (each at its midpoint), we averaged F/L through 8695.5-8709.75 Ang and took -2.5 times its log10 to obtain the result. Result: -0.04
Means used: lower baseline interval 5.75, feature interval 6.11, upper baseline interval 5.98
